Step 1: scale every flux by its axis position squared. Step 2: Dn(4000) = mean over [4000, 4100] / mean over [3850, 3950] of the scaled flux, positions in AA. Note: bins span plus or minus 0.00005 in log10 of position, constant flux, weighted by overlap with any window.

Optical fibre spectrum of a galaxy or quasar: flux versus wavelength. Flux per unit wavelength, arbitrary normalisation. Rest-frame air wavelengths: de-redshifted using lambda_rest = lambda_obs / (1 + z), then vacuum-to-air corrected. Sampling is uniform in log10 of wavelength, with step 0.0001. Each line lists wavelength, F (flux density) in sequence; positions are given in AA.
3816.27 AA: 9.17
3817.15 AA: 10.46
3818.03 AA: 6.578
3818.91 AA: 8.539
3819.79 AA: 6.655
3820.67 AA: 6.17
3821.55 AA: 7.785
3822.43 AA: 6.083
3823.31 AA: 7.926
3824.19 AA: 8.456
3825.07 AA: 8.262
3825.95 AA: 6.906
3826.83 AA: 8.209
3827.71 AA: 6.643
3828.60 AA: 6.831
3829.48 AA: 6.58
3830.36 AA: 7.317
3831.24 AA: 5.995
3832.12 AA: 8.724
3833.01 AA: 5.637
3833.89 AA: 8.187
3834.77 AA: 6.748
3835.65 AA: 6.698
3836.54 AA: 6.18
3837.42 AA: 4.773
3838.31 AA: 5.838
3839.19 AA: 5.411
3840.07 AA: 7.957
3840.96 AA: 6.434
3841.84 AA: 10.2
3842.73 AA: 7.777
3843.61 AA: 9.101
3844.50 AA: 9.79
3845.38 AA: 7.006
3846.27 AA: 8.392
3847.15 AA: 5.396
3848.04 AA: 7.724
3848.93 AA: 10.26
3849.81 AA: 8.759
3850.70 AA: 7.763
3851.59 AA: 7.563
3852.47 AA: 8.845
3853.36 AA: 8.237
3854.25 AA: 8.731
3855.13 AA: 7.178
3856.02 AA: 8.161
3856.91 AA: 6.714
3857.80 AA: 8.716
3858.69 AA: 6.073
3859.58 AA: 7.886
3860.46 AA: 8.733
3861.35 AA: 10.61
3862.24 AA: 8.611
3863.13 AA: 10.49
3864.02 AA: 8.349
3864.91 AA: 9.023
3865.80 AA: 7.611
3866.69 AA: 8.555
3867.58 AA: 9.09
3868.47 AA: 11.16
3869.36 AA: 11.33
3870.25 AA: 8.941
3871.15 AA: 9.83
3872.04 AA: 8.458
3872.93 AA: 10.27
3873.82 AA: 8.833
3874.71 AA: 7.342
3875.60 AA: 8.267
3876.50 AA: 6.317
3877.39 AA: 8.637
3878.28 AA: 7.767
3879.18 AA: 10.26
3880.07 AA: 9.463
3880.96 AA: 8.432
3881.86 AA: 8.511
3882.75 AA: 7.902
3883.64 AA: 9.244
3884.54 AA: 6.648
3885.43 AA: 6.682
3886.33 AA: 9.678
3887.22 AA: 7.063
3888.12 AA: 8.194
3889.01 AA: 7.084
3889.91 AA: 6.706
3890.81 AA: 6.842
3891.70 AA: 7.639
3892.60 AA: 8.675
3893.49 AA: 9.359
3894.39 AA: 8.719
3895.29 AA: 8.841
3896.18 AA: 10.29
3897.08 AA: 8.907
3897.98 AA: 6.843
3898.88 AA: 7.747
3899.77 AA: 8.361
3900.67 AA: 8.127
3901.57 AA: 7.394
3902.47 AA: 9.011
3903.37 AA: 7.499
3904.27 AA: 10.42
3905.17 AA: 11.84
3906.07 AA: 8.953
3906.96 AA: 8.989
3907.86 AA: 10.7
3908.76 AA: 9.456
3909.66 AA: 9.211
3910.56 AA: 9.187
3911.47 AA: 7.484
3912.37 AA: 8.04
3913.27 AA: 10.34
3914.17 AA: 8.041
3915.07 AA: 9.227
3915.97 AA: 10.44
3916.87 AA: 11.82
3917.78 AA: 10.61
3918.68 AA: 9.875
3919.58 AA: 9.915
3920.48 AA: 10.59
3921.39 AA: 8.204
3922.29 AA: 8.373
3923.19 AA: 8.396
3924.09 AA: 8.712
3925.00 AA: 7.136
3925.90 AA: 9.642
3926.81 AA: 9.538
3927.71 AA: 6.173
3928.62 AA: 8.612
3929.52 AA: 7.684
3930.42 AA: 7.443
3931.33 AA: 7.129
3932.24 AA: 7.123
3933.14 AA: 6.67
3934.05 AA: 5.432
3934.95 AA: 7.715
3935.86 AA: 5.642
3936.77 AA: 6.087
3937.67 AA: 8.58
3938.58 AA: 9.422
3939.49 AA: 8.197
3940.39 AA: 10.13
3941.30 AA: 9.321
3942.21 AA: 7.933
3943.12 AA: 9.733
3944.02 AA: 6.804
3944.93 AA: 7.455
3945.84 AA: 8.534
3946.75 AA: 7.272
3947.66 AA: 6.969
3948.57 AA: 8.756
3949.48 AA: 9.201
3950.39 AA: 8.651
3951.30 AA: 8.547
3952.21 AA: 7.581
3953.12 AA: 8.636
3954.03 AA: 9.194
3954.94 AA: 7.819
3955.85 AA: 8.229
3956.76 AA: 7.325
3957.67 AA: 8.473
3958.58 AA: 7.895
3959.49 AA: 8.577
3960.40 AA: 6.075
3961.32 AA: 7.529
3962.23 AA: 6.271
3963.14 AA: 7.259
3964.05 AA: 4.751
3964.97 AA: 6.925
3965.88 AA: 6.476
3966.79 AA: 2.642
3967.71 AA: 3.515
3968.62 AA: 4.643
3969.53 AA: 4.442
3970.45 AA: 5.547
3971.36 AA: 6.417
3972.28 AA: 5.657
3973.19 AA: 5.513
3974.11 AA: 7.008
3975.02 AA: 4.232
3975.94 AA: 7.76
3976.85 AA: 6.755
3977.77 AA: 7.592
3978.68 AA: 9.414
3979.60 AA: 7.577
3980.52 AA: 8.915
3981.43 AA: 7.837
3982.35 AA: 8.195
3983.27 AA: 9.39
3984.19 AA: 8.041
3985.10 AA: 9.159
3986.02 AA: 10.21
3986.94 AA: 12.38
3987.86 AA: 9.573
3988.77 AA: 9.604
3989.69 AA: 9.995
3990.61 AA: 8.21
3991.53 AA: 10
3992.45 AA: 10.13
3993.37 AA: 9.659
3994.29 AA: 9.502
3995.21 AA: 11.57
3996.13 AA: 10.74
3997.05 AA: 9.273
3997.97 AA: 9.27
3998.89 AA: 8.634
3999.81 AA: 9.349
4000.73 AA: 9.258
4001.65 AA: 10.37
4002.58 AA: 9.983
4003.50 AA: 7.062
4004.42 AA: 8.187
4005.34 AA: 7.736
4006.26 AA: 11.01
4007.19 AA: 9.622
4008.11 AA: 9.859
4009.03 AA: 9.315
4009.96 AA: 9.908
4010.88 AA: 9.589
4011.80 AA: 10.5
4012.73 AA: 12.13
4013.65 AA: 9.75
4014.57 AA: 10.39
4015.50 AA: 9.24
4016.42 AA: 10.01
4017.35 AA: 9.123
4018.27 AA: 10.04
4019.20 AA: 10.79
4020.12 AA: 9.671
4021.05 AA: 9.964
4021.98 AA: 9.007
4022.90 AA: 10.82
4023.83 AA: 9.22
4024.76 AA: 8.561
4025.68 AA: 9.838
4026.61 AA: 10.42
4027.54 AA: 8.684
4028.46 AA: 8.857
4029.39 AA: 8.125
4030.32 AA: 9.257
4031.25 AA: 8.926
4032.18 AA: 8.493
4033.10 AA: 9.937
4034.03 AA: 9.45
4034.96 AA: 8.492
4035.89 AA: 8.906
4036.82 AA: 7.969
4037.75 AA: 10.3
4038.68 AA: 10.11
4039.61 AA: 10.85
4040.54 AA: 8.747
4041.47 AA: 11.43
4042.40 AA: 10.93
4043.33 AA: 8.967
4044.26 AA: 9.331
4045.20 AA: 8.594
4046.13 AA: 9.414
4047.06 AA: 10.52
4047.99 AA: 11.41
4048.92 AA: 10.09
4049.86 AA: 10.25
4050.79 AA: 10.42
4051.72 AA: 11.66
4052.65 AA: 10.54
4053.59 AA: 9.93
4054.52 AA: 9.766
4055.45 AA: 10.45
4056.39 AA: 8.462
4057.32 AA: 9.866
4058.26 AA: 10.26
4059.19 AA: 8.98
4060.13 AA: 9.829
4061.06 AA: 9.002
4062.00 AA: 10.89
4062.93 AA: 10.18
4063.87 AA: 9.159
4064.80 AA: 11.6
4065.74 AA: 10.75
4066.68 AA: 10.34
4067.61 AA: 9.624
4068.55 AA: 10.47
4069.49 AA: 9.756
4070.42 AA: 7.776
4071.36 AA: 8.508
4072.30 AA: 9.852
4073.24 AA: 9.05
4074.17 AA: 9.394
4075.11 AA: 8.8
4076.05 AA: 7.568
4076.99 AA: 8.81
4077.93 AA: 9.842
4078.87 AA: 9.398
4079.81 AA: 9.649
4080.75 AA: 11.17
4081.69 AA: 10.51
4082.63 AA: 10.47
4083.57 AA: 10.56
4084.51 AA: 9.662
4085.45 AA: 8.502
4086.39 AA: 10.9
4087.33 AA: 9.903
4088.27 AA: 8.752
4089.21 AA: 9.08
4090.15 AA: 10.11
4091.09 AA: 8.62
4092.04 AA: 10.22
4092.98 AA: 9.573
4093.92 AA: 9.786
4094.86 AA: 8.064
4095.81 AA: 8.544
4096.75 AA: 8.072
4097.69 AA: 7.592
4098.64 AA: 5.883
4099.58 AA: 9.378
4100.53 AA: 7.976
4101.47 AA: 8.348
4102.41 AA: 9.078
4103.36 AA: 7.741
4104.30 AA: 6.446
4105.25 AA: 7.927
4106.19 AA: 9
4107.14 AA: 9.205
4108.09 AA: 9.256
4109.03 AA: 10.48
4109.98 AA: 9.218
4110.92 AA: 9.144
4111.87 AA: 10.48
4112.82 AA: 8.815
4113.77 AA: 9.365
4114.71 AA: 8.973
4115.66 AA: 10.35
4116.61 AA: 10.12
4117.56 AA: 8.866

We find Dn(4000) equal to 1.22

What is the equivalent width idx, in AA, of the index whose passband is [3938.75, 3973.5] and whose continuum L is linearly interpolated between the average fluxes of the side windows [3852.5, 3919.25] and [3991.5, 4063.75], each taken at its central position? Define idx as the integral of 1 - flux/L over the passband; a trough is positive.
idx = 7.3 AA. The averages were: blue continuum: 8.72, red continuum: 9.71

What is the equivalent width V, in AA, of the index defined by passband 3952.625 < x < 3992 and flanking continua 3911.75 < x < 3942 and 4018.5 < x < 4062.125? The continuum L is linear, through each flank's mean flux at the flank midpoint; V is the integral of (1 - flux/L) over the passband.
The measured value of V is 6.57 AA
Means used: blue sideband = 8.48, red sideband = 9.7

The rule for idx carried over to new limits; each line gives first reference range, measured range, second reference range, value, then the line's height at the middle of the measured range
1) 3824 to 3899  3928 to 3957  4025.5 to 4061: 2.9 AA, 8.79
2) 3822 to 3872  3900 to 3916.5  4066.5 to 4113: -1.8 AA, 8.24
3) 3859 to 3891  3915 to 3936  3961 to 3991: -1.4 AA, 7.92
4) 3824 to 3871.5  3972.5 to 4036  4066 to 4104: -3.2 AA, 8.77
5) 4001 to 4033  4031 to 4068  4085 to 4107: -2.8 AA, 9.19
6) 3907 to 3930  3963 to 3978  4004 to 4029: 6.0 AA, 9.42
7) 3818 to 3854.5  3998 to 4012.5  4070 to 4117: -1.4 AA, 8.55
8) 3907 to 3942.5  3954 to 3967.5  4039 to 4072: 3.1 AA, 8.96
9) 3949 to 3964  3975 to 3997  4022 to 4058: -1.5 AA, 8.51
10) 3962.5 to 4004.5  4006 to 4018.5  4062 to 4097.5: -2.3 AA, 8.47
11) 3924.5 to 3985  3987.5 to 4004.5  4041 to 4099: -2.7 AA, 8.2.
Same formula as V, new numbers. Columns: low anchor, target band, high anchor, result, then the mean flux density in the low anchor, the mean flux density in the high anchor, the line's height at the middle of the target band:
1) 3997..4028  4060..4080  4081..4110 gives -0.8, 9.61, 9.01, 9.19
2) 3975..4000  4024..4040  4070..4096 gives 0.0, 9.12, 9.41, 9.25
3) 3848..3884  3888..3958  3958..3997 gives -2.4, 8.66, 7.73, 8.18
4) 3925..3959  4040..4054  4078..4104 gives -2.1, 7.98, 9.16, 8.81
